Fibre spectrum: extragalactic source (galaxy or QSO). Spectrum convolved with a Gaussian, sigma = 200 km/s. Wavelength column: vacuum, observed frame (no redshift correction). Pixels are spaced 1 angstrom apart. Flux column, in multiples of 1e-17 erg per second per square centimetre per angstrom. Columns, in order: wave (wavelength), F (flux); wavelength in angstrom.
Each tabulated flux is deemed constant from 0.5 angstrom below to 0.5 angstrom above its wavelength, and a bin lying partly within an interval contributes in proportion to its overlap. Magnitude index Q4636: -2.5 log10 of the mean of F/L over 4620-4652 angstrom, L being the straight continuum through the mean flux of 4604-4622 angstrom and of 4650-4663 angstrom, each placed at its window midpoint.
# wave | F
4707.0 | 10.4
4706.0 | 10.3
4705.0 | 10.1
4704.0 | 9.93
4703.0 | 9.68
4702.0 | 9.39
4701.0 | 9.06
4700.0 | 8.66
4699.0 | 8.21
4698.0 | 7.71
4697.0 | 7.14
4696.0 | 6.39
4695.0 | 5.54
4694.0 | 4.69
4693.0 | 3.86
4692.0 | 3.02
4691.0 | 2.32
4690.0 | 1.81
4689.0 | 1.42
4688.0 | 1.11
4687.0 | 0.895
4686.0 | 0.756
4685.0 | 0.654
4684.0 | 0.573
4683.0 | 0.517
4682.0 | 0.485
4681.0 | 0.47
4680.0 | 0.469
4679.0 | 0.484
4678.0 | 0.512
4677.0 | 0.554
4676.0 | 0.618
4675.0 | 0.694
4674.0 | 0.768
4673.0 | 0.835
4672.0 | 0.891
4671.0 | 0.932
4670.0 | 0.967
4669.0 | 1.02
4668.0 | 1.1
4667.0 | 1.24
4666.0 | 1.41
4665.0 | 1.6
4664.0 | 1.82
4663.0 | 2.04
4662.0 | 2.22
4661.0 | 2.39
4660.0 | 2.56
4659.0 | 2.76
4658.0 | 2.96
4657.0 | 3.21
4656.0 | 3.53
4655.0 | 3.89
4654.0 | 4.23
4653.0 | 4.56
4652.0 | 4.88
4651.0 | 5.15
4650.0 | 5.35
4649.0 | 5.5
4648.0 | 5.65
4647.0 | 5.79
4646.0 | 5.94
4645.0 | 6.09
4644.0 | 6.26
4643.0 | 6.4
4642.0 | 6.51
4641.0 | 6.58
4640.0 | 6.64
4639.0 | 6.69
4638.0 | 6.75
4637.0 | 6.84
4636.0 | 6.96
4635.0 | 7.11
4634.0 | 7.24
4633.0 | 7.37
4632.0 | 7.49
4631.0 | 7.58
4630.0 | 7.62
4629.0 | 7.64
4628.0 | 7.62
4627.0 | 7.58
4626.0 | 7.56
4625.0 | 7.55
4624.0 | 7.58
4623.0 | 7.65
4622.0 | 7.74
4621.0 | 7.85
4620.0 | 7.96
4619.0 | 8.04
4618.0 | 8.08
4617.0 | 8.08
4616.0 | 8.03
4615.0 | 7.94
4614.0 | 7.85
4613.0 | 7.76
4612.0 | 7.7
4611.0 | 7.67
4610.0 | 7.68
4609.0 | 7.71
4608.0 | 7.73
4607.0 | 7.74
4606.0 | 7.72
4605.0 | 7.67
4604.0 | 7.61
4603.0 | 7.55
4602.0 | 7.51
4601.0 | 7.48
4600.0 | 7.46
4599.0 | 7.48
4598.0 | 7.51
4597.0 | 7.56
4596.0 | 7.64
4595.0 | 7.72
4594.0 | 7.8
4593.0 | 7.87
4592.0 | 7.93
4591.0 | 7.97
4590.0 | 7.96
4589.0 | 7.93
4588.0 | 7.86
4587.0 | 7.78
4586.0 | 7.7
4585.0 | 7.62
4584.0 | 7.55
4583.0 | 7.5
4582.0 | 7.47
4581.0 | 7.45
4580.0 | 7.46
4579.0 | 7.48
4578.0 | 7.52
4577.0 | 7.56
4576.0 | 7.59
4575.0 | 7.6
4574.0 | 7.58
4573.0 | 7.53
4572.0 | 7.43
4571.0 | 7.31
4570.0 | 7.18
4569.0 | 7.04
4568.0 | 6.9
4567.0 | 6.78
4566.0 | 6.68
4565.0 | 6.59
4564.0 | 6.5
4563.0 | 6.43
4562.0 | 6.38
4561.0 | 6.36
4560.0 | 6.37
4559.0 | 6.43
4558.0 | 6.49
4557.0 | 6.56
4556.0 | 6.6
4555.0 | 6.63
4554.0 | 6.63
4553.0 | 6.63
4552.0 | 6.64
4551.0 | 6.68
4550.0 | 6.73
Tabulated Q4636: -0.232 mag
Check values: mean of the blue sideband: 7.83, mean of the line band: 6.83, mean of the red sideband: 3.54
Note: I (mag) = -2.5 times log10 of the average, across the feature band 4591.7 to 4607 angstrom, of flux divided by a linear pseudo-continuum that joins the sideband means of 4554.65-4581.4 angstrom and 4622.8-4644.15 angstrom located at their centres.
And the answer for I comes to -0.08 mag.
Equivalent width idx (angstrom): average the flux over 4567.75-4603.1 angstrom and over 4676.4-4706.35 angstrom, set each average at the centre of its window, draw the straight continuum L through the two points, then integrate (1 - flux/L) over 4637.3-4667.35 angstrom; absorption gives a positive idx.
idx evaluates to 6.24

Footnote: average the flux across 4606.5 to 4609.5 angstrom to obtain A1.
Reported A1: 7.73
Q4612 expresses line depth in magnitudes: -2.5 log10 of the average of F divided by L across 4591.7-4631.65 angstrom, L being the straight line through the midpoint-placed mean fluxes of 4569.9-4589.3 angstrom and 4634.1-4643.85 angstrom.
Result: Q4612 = -0.09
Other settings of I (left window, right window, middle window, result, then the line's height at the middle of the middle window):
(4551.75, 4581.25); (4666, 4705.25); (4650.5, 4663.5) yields 0.20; 4.06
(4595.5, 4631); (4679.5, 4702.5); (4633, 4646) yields -0.05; 6.35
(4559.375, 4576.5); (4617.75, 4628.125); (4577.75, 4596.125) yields -0.07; 7.23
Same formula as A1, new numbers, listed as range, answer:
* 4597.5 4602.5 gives 7.49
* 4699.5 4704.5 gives 9.34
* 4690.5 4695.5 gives 3.89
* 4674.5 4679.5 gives 0.572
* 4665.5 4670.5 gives 1.15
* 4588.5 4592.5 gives 7.95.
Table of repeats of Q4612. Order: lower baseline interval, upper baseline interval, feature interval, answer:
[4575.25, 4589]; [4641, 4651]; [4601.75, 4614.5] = -0.11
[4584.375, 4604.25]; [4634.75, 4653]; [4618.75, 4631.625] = -0.15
